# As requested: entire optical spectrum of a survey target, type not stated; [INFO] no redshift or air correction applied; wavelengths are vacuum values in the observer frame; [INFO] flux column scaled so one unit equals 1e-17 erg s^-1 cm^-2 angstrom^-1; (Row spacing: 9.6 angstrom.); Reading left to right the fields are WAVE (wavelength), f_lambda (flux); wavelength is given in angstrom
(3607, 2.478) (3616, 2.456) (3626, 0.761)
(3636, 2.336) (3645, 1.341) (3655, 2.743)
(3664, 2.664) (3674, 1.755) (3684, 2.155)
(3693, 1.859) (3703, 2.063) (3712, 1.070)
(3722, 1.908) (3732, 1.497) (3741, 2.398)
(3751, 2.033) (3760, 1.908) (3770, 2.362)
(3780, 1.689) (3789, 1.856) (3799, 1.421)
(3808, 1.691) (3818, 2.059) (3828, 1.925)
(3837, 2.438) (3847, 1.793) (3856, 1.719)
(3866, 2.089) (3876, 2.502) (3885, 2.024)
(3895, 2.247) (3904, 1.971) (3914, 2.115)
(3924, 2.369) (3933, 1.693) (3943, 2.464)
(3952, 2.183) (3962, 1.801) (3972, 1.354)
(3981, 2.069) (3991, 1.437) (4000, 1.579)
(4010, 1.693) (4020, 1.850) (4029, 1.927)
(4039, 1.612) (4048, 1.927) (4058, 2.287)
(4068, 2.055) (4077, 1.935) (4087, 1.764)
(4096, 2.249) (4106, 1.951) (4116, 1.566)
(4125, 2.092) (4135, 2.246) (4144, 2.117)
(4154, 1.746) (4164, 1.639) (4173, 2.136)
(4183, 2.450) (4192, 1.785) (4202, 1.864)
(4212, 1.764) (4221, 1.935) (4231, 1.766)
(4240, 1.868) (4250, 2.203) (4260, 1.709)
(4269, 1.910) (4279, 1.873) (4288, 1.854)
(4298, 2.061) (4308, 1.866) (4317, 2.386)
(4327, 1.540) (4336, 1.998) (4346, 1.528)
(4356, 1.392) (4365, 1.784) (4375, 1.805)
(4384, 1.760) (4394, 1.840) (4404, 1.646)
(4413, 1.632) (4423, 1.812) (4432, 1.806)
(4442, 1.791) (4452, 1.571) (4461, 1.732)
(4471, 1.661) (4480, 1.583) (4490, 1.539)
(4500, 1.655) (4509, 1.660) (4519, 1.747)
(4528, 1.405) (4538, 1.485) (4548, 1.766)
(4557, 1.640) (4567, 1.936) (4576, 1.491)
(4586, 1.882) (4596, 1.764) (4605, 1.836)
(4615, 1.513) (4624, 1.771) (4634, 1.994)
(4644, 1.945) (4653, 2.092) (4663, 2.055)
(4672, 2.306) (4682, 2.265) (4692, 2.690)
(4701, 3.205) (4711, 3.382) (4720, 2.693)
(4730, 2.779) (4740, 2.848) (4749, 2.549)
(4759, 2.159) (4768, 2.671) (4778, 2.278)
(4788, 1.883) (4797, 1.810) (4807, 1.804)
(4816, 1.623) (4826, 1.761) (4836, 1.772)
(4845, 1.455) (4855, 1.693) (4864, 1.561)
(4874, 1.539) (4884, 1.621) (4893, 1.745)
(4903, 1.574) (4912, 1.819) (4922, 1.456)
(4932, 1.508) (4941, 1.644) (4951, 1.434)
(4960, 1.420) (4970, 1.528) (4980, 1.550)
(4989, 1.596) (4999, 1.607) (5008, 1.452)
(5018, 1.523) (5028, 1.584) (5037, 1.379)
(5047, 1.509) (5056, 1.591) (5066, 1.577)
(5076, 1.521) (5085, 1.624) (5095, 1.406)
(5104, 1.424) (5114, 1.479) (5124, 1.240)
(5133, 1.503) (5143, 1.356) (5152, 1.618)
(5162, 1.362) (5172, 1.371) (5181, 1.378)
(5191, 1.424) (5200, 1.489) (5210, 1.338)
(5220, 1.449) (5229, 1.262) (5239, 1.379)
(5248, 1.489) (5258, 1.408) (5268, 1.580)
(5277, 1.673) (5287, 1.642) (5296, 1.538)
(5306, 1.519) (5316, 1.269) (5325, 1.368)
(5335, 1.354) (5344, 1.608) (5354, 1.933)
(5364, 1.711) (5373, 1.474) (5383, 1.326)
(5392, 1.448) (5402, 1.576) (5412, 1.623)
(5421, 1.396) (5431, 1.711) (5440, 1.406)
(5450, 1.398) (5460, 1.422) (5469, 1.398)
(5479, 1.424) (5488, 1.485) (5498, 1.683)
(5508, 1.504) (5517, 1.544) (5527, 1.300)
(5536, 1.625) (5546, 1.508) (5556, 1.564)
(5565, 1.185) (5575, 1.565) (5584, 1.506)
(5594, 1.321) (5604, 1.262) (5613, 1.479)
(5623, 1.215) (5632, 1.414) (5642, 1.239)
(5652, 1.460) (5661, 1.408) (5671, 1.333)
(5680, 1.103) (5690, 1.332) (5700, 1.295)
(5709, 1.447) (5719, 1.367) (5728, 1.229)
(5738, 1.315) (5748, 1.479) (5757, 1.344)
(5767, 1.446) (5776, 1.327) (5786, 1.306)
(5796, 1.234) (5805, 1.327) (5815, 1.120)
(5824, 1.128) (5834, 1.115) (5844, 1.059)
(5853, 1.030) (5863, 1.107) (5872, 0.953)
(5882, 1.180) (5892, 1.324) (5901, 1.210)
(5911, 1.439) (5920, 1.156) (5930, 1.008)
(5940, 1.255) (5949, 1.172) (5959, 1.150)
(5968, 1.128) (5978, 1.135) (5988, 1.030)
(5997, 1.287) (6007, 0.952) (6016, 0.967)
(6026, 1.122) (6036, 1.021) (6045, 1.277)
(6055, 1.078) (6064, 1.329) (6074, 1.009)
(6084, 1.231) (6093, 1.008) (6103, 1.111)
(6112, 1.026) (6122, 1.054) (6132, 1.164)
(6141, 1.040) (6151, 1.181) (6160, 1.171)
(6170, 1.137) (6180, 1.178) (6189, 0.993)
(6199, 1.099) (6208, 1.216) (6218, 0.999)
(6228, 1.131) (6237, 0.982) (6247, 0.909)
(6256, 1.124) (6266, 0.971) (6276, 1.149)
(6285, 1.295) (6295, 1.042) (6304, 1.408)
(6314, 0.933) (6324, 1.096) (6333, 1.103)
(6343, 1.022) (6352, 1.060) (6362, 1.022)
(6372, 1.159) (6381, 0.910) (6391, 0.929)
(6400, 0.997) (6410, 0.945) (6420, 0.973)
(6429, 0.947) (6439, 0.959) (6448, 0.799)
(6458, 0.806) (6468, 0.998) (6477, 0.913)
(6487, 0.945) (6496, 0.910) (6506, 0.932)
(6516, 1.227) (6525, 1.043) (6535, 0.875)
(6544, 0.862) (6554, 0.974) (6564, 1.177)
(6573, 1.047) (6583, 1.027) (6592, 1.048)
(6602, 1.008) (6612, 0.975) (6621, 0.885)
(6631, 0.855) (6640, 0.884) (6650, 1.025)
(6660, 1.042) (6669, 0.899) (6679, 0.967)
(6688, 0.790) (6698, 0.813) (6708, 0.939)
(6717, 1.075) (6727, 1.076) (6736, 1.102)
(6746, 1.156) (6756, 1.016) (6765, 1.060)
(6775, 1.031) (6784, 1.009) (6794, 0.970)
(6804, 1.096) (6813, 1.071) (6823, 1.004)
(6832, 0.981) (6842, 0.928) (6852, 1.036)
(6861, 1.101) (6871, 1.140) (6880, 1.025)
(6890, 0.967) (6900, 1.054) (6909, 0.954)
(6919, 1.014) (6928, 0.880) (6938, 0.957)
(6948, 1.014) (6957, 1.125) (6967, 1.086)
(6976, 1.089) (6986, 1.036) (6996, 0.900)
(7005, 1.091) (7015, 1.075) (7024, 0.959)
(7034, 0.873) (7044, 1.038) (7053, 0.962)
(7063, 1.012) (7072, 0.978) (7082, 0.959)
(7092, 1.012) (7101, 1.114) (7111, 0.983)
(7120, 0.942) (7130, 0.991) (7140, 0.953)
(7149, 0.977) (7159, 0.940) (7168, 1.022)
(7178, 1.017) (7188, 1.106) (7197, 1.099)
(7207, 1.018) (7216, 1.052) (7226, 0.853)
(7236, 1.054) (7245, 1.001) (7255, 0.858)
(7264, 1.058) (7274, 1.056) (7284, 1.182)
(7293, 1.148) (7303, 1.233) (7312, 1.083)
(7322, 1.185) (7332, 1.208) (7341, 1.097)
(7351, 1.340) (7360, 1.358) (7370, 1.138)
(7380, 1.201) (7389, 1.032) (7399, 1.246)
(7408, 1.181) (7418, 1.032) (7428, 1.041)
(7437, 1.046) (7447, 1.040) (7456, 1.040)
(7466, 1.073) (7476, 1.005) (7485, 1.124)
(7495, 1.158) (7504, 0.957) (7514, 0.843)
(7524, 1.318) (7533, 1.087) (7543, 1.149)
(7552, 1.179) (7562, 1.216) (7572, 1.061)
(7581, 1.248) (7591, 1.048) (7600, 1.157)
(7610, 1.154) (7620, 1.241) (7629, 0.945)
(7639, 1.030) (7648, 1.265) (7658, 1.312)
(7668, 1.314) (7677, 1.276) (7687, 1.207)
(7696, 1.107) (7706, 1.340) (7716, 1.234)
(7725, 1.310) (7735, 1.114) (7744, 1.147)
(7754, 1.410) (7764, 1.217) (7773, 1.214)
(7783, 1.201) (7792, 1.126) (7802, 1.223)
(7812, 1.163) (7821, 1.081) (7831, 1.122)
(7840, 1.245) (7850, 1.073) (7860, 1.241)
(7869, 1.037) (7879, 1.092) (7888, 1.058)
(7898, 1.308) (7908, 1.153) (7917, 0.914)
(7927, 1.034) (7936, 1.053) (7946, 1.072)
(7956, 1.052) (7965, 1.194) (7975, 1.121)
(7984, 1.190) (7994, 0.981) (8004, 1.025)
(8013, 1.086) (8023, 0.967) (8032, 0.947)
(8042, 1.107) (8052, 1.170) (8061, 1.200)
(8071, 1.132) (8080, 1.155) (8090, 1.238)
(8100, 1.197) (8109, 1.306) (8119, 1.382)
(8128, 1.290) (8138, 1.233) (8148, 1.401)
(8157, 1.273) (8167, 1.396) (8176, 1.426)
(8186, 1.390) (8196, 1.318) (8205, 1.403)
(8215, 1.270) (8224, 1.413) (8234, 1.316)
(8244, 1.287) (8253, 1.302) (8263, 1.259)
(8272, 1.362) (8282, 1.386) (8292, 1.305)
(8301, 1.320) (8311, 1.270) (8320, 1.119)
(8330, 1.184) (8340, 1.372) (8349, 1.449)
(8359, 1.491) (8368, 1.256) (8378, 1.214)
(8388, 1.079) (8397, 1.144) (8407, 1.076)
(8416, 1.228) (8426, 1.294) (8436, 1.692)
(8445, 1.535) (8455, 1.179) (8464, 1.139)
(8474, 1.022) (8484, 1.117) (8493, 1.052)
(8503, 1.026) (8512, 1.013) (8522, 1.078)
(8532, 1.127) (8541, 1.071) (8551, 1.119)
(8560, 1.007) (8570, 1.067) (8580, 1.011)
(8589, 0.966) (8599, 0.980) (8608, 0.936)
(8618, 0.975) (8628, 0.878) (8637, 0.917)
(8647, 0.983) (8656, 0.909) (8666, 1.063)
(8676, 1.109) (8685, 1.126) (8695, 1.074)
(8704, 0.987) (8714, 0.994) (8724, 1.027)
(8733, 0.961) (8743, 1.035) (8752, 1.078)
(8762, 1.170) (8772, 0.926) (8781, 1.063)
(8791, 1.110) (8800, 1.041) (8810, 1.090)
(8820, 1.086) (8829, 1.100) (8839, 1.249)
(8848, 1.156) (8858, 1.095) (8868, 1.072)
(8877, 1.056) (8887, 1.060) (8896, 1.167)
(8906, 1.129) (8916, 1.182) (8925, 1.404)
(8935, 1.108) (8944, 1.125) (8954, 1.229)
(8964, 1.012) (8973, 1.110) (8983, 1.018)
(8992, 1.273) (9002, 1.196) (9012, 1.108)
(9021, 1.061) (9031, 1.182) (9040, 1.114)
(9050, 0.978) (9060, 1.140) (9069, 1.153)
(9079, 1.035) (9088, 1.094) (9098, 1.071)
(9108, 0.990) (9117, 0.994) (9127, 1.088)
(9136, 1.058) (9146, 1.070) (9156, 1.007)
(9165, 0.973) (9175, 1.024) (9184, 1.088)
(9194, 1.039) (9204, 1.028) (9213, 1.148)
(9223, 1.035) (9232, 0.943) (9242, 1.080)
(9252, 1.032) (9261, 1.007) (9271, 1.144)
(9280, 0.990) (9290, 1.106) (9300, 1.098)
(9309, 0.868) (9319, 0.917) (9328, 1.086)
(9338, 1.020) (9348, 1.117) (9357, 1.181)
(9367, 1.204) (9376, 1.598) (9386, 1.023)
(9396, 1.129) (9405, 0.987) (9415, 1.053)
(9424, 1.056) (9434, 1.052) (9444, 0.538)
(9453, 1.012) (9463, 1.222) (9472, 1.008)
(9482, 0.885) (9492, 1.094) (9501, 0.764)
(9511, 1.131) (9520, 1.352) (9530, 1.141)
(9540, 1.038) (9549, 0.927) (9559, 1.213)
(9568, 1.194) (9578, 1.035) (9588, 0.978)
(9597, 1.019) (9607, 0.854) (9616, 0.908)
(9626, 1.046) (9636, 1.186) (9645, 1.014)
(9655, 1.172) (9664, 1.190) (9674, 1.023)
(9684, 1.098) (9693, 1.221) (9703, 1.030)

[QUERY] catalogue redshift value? 0.685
